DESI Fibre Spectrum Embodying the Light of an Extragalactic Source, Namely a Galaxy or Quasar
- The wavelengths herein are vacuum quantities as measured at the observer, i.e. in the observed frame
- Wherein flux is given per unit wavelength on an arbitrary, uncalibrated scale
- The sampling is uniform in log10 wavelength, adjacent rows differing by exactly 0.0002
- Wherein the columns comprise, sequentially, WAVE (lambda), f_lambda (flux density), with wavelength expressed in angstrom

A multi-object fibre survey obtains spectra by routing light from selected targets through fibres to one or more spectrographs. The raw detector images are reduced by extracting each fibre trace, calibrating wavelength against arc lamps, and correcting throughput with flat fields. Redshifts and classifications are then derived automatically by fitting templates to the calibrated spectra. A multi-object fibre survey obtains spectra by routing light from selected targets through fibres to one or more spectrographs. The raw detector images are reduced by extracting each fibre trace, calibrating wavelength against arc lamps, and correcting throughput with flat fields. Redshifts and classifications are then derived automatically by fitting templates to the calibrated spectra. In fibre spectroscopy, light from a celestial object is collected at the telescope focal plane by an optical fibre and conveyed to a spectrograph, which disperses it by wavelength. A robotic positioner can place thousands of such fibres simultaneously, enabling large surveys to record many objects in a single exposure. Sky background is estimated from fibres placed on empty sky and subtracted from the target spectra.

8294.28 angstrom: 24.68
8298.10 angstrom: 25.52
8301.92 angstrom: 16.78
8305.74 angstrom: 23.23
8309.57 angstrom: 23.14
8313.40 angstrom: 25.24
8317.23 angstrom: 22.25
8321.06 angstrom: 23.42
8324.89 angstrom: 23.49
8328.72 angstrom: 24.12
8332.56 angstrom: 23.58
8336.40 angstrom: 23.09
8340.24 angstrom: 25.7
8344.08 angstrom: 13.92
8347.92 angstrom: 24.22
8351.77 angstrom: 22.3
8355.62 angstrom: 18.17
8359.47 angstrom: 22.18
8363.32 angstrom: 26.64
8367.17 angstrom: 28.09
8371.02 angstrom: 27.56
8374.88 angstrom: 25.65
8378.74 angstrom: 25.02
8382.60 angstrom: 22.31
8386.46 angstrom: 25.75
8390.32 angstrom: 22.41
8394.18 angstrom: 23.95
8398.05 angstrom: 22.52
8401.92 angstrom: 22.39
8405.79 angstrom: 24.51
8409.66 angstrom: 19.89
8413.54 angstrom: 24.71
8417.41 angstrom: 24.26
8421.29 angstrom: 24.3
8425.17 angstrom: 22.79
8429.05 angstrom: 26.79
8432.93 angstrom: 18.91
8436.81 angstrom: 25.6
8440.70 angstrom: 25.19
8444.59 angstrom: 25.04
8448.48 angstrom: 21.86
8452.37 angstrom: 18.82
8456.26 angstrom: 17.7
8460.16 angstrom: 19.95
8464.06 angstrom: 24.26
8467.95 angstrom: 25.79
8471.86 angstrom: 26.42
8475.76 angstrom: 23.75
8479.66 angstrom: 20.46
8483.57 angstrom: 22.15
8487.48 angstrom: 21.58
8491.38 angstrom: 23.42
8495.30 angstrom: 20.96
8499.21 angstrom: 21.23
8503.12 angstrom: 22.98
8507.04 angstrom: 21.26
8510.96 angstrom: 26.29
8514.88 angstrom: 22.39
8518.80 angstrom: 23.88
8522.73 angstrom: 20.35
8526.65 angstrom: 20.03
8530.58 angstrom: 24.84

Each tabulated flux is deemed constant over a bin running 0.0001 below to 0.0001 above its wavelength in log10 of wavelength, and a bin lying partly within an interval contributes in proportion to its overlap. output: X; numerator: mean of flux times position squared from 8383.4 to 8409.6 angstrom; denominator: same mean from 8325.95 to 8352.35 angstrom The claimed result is 1.1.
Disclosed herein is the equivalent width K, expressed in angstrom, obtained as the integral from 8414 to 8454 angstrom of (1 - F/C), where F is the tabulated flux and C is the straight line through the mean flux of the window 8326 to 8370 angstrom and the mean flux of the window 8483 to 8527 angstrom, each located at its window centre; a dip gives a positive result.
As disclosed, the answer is -1.4 angstrom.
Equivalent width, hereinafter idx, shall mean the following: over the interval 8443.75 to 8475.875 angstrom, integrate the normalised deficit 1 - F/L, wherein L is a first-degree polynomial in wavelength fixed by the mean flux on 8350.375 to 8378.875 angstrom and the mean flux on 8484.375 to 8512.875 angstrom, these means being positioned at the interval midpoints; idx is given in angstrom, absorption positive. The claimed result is 0.8 angstrom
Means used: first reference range 24.5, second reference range 22.5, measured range 22.5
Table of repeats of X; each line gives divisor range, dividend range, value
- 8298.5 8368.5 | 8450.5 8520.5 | 1.02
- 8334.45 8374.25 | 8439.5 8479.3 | 1.00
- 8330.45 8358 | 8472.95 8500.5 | 1.06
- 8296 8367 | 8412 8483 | 1.04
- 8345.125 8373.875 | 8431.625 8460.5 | 0.93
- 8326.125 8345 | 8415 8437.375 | 1.07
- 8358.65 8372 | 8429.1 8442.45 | 0.91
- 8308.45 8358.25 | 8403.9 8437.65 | 1.07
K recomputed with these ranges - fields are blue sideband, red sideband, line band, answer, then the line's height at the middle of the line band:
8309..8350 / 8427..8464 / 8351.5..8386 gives -2.5 angstrom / 22.7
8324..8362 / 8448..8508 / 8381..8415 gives -1.6 angstrom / 22.1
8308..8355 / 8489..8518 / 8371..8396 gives -1.9 angstrom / 22.7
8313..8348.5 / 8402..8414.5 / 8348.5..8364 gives 0.4 angstrom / 22.8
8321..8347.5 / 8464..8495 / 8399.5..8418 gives -0.1 angstrom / 22.9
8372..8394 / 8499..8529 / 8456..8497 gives 0.6 angstrom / 23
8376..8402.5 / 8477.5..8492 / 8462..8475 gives -1.9 angstrom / 22.1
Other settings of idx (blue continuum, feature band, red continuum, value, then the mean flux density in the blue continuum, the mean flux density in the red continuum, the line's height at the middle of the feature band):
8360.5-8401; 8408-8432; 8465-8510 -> 0.5 angstrom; 24.9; 22.8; 24.1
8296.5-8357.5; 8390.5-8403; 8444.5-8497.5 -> -0.4 angstrom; 22.4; 22.2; 22.3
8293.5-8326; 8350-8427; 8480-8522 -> -3.3 angstrom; 23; 22.5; 22.8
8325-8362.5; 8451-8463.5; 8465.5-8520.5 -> 1.9 angstrom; 22.1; 23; 22.8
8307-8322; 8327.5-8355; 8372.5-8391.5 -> 1.9 angstrom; 23.5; 24.4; 23.8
